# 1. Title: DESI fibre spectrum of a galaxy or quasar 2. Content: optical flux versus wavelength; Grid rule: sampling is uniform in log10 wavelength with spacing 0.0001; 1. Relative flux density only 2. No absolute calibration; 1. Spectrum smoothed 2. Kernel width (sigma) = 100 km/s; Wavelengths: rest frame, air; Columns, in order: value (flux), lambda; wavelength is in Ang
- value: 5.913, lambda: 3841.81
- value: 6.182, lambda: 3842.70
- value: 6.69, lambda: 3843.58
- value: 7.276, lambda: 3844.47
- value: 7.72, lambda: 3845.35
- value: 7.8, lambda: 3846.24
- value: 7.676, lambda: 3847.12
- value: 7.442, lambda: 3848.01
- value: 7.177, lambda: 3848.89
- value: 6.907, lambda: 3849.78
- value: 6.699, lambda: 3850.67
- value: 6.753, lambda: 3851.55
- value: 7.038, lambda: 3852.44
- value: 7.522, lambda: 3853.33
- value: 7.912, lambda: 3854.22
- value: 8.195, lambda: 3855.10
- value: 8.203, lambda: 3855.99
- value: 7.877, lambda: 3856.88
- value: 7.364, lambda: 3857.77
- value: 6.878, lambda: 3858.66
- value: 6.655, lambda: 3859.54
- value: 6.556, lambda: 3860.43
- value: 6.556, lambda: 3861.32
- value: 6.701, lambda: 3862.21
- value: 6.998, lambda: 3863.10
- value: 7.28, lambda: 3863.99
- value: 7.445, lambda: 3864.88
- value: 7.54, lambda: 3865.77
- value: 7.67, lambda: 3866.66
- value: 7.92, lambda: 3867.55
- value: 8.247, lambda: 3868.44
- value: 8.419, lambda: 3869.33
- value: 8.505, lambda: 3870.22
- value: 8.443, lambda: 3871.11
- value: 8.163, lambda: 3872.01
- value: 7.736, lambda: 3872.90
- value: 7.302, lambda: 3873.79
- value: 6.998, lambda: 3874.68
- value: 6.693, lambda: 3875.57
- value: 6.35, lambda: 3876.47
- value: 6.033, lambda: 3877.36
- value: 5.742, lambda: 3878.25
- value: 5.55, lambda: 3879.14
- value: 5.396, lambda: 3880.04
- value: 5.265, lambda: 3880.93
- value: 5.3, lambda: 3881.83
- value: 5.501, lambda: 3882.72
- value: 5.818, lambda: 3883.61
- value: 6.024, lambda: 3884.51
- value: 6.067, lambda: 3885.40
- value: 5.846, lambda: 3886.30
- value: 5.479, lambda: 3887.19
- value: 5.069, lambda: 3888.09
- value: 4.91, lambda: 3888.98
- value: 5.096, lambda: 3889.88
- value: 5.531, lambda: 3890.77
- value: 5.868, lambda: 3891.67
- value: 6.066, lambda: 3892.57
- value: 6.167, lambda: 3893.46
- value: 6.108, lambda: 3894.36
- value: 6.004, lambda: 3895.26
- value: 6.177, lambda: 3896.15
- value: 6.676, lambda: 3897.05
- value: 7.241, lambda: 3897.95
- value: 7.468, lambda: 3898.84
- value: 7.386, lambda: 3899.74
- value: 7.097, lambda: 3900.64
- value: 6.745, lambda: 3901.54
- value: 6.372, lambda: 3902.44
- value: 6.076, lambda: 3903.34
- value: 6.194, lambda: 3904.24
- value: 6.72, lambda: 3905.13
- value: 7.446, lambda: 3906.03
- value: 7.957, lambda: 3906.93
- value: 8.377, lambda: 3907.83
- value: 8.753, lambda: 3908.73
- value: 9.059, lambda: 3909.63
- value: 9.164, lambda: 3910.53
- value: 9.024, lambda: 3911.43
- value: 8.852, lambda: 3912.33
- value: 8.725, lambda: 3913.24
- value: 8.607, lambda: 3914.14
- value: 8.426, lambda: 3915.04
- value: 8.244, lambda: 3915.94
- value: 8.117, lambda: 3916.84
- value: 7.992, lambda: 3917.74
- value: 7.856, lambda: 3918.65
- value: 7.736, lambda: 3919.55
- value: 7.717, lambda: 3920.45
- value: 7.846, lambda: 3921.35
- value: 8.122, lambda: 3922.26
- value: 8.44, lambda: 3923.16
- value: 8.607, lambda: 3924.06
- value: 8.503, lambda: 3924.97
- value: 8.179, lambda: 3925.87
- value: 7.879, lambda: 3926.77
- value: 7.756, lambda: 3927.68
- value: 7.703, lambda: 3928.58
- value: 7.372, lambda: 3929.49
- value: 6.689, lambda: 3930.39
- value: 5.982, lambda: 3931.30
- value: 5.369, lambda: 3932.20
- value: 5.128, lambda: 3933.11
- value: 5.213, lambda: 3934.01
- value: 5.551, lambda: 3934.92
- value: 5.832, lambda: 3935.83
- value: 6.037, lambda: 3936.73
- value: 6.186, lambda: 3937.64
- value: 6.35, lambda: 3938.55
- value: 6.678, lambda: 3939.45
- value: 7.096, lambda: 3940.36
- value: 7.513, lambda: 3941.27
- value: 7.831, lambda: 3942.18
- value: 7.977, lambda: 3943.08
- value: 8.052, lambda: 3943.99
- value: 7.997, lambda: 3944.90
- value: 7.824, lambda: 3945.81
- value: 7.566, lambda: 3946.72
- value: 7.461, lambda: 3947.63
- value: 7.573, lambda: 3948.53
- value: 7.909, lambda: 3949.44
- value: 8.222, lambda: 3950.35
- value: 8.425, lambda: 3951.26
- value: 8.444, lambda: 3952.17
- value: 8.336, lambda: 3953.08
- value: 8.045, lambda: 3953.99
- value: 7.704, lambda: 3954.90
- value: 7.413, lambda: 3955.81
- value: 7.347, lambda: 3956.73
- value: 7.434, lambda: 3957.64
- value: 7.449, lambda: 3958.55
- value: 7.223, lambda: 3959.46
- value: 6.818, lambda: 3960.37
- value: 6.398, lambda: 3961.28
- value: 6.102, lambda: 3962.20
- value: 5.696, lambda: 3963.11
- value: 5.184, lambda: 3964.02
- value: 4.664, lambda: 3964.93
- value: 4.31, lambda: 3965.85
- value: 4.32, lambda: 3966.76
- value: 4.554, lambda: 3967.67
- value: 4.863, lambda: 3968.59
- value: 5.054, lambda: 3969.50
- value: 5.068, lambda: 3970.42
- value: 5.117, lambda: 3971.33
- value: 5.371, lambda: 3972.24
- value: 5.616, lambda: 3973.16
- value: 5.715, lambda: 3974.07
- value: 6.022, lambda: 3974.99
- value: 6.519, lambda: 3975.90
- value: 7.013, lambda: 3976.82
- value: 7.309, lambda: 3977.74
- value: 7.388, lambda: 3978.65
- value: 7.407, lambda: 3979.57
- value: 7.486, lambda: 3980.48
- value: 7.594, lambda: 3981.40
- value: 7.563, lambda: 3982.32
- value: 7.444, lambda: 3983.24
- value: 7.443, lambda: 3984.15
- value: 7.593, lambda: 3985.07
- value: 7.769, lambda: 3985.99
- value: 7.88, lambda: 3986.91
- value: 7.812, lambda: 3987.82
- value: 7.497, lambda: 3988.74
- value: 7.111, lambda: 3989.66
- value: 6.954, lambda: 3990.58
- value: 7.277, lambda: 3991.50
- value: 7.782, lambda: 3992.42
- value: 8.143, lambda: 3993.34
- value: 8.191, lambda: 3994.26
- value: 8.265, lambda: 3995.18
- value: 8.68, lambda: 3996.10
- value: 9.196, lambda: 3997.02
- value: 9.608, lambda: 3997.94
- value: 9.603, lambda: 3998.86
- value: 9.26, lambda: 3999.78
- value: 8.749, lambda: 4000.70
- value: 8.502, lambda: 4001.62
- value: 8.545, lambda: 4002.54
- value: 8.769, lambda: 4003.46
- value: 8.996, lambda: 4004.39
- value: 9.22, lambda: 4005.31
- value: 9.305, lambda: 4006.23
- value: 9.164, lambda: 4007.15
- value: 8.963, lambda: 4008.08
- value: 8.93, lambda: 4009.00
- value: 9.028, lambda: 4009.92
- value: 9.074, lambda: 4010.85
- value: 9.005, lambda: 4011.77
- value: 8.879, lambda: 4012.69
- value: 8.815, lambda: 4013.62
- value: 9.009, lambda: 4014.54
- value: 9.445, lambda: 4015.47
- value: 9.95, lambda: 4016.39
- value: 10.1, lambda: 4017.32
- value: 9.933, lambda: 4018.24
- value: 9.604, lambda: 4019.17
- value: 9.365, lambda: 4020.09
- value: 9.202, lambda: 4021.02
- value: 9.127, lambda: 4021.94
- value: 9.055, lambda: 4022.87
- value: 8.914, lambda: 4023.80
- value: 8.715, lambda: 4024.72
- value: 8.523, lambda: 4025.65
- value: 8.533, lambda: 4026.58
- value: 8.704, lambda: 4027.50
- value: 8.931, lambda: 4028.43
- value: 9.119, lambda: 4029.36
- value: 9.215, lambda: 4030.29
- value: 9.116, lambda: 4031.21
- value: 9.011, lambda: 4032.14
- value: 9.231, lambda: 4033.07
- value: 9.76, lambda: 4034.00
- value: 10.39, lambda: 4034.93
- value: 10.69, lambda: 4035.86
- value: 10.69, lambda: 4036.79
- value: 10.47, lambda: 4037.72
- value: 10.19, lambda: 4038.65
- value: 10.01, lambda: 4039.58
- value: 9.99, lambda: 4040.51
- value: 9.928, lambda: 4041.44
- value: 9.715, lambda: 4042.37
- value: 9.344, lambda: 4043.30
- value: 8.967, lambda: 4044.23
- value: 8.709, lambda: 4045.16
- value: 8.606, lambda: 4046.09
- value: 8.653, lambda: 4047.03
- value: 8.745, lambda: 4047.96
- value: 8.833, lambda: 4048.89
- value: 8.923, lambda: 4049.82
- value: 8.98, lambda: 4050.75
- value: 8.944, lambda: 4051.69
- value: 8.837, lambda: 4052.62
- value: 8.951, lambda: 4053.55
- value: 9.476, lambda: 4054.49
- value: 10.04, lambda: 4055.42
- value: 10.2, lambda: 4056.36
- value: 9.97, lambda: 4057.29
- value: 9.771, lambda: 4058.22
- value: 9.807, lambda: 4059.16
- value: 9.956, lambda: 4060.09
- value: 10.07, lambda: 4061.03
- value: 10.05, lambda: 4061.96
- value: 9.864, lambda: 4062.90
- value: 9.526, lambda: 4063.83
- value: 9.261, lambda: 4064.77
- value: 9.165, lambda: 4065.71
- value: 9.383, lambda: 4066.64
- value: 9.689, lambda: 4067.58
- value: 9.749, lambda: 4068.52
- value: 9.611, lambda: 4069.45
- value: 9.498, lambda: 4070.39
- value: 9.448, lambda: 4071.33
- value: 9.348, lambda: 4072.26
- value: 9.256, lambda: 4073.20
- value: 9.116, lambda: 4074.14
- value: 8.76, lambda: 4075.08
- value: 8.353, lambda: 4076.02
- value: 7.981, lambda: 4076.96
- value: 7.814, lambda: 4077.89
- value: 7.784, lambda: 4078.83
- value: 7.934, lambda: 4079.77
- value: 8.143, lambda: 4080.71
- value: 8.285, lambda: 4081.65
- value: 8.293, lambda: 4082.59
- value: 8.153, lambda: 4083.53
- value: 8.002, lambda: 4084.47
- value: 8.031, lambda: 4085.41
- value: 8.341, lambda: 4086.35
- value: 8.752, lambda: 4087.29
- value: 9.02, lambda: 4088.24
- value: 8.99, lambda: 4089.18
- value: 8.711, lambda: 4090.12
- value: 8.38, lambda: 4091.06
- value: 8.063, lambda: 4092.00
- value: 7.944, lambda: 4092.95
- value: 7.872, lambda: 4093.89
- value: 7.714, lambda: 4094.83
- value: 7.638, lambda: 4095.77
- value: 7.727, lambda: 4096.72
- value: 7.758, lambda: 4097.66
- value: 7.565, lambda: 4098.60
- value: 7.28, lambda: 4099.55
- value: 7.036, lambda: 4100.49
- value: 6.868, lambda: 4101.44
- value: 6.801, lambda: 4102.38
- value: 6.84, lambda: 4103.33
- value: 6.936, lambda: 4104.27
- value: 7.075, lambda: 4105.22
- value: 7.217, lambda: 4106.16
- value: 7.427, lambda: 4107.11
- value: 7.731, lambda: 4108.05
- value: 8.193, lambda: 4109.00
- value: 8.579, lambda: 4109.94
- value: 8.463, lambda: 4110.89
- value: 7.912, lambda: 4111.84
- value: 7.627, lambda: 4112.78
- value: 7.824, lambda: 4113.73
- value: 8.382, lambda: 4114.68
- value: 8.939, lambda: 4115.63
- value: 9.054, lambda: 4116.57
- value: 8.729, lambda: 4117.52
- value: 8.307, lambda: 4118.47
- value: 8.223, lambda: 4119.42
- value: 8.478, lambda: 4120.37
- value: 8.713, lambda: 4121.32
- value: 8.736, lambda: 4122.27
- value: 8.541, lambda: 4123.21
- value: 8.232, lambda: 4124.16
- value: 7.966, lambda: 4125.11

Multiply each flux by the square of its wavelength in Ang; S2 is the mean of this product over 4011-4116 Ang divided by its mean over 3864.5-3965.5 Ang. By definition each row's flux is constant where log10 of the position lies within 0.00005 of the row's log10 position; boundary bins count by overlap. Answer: 1.3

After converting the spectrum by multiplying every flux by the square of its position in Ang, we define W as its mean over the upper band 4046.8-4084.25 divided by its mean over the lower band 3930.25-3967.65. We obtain 1.4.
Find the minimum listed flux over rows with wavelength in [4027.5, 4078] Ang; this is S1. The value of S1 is 7.814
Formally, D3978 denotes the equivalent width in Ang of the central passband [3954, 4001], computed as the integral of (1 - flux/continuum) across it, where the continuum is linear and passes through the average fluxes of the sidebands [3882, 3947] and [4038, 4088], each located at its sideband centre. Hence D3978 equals 5.7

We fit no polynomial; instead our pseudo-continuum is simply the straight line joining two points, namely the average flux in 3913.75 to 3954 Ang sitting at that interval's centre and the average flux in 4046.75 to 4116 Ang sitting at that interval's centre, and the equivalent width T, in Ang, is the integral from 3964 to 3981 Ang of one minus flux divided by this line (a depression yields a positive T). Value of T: 4.4 Ang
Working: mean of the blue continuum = 7.47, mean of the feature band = 5.76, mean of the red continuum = 8.54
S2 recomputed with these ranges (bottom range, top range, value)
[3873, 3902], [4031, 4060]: 1.69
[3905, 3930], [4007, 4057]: 1.20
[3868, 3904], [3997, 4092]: 1.55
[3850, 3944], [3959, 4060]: 1.25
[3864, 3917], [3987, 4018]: 1.33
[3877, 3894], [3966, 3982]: 1.12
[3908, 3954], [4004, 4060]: 1.29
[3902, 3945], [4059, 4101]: 1.25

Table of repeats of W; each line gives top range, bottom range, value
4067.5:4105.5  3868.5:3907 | 1.40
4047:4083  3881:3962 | 1.38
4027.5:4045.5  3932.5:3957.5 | 1.39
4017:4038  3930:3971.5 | 1.48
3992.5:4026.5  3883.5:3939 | 1.35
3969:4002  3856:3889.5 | 1.17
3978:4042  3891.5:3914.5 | 1.27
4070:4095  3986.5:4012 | 1.03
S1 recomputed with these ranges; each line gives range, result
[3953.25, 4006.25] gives 4.31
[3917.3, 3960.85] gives 5.128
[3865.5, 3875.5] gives 6.998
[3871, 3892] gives 4.91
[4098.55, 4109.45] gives 6.801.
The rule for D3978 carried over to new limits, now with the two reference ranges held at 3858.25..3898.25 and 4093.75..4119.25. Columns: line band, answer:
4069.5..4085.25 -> -1.9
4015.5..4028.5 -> -3.4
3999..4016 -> -4.2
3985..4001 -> -2.3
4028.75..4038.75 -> -3.3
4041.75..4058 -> -3.8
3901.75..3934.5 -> -4.5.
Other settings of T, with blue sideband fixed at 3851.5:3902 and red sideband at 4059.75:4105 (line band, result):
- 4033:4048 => -2.9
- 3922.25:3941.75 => 0.8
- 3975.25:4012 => -2.2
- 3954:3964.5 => 0.8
